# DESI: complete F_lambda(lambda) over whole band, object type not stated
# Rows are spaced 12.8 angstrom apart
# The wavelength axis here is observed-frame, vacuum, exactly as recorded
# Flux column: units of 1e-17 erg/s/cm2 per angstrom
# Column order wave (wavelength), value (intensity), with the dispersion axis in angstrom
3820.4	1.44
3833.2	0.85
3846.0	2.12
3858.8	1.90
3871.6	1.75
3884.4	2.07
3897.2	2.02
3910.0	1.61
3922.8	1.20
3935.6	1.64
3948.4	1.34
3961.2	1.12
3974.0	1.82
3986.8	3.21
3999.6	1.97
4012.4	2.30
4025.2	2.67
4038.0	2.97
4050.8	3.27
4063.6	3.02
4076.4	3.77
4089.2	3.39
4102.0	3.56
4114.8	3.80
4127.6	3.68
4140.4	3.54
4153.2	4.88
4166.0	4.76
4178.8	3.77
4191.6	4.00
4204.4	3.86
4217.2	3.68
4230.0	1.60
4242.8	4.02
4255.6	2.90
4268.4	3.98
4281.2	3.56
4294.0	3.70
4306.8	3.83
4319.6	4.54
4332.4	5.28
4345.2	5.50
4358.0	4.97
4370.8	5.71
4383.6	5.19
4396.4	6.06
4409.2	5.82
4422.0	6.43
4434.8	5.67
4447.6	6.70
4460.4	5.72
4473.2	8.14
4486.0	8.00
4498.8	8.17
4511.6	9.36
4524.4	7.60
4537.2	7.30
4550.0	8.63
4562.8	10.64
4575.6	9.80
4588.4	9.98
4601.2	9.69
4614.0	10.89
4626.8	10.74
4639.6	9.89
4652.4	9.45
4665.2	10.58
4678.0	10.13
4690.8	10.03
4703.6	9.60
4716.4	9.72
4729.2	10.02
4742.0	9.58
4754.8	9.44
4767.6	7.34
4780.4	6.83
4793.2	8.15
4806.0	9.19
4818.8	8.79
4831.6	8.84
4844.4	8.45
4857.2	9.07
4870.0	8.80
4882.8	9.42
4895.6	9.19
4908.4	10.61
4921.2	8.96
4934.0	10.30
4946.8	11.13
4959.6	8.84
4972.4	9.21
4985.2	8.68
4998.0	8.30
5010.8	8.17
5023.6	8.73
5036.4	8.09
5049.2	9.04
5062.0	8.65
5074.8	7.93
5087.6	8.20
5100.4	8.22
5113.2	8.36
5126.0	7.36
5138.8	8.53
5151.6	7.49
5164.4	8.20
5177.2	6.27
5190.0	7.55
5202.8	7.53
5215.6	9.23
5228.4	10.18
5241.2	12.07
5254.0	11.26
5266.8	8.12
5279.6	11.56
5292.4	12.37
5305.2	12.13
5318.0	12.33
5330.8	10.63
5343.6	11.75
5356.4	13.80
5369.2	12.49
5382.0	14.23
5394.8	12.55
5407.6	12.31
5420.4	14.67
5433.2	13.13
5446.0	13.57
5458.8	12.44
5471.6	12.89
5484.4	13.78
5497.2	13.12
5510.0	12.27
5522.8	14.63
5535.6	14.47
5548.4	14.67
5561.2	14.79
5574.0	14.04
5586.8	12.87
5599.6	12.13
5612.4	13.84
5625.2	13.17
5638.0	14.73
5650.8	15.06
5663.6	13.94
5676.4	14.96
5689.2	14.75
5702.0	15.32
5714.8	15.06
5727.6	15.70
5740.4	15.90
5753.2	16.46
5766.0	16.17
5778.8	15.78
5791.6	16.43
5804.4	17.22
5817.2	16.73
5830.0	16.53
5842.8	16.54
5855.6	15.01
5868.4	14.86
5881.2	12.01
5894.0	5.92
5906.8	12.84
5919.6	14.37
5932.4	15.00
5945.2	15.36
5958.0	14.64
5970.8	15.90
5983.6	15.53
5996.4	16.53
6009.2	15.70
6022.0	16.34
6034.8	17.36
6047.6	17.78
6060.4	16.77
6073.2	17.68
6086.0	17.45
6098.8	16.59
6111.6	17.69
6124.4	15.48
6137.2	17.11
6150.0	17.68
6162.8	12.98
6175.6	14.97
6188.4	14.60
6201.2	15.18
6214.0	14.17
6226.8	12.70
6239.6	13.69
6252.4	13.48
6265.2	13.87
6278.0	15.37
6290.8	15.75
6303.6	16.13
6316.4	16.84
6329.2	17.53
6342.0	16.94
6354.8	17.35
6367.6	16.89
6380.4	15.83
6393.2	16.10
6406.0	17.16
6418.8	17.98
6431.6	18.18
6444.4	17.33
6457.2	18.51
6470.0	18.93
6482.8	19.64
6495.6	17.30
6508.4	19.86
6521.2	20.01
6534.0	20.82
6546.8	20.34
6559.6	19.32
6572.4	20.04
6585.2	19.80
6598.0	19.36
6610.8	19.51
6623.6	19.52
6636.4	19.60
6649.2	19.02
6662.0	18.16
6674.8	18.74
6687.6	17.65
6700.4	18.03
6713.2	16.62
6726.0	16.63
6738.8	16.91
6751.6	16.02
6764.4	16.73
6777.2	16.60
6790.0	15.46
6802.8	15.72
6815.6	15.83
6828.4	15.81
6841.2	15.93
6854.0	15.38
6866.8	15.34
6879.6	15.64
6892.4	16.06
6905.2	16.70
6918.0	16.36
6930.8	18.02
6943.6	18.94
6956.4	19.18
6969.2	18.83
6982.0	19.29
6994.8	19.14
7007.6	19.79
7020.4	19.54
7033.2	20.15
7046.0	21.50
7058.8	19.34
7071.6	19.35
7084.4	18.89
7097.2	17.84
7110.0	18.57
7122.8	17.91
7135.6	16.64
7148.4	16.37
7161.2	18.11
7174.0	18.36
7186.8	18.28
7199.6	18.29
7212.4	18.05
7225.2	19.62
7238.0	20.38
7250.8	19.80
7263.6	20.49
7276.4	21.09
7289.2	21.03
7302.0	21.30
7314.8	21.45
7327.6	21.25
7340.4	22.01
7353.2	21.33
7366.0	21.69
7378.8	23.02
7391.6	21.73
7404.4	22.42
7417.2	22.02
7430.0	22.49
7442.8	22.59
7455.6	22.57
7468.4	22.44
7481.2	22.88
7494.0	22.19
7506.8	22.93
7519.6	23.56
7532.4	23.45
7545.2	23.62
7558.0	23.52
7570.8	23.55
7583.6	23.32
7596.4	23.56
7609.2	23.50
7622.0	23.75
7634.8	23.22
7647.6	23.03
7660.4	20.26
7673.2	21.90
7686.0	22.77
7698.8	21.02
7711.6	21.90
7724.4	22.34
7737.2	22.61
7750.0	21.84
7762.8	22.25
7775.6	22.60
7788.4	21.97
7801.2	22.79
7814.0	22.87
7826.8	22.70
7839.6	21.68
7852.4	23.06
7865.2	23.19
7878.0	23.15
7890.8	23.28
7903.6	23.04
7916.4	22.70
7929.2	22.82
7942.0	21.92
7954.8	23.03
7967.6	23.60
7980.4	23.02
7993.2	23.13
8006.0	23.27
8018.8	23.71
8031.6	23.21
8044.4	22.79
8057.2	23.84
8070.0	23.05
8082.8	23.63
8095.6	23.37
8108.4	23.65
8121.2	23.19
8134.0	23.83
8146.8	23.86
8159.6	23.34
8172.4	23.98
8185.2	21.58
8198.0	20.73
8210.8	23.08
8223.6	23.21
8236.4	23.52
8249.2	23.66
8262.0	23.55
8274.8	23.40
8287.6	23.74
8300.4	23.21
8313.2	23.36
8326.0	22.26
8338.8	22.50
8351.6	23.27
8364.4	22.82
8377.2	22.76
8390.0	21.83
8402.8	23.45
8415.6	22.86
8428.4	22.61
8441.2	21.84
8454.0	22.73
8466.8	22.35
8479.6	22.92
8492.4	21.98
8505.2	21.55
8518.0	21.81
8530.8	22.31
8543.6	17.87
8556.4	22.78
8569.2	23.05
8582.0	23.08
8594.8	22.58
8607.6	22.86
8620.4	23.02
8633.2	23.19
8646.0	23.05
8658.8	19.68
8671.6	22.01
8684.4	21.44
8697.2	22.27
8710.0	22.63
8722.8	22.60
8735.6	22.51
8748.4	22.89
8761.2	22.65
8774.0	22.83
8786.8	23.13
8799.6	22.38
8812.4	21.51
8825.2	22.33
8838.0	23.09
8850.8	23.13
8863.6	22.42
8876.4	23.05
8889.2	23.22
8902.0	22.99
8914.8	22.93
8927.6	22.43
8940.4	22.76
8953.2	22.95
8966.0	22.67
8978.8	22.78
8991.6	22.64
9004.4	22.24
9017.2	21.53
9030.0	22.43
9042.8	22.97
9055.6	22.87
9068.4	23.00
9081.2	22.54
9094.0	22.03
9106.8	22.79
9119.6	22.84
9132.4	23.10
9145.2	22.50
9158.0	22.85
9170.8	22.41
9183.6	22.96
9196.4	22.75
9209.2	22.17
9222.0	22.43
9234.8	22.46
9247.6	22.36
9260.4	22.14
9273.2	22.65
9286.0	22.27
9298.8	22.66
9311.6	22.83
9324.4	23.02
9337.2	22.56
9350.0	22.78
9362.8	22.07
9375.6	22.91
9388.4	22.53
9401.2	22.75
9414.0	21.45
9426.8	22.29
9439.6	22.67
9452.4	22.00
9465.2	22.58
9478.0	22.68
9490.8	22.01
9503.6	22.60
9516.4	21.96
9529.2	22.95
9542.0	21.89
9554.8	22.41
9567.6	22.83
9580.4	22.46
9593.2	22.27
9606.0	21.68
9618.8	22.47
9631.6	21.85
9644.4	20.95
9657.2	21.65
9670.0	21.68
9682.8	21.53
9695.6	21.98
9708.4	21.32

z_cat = 0.000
